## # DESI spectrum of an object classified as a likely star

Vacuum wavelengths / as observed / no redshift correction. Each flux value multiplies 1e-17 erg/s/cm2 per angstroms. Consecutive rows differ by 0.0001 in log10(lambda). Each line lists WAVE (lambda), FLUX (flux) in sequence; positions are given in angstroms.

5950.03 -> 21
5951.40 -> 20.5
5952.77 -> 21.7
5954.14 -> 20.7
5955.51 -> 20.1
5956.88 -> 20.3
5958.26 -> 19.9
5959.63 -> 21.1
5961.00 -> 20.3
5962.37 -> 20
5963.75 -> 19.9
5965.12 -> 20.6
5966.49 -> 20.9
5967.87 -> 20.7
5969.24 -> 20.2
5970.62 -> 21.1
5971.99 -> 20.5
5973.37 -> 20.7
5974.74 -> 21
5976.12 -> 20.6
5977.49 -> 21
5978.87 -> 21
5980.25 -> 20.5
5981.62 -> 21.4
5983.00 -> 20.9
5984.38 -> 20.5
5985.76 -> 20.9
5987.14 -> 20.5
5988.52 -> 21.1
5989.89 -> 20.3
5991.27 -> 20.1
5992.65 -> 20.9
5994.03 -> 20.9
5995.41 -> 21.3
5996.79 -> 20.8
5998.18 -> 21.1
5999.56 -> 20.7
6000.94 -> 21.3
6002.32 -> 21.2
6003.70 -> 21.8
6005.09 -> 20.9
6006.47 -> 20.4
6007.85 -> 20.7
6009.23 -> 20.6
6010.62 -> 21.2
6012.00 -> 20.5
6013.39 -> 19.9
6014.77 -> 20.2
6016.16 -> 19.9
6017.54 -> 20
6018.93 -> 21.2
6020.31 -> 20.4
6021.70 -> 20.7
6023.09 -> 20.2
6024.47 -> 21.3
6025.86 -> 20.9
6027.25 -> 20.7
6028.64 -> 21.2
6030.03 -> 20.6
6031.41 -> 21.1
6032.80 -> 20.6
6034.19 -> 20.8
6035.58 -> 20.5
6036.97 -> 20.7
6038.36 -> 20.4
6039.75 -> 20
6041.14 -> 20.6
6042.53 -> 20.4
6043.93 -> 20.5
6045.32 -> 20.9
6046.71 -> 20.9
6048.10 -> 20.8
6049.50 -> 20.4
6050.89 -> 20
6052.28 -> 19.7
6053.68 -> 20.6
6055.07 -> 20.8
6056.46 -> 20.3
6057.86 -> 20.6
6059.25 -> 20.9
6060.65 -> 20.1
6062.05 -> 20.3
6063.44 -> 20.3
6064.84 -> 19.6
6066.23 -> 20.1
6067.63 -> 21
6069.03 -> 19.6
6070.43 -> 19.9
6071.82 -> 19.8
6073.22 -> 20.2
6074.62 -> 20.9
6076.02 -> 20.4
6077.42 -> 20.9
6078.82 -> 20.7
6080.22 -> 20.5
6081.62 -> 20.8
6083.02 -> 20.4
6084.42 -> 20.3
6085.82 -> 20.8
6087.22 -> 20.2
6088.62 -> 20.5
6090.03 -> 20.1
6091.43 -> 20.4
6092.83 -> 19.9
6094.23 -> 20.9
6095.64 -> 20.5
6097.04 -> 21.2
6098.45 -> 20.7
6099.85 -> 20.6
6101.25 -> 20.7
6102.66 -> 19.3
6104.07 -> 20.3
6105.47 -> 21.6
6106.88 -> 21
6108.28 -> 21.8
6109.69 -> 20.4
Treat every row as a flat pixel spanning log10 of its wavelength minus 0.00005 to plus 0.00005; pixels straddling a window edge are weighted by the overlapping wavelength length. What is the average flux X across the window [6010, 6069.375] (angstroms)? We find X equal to 20.5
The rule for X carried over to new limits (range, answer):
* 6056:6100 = 20.4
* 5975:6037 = 20.8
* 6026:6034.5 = 20.8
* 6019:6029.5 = 20.8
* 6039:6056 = 20.5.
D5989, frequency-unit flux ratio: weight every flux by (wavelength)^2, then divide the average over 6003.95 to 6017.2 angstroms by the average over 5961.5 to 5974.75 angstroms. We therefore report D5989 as 1.0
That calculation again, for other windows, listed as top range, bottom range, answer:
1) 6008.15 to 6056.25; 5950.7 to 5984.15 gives 1.02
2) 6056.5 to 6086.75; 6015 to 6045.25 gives 1.00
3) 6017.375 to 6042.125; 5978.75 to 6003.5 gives 1.00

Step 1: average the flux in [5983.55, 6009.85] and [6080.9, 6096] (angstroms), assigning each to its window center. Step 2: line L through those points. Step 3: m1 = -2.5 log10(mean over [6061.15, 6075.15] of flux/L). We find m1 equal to 0.02 mag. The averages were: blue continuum 20.8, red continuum 20.4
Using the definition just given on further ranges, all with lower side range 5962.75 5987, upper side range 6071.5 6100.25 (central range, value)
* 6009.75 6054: 0.003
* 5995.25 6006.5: -0.021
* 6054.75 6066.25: 0.012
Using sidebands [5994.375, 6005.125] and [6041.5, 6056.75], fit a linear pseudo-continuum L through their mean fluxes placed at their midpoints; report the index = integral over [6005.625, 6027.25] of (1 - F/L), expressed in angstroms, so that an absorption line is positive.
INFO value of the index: 0.4 angstroms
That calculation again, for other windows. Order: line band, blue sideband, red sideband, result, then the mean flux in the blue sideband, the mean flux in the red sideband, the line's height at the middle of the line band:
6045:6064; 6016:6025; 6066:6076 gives -0.12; 20.6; 20.2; 20.3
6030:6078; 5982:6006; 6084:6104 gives 0.43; 20.9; 20.4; 20.6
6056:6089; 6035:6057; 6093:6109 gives 0.36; 20.5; 20.8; 20.6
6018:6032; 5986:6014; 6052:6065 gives -0.13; 20.8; 20.4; 20.6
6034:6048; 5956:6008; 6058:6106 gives -0.01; 20.7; 20.4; 20.6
